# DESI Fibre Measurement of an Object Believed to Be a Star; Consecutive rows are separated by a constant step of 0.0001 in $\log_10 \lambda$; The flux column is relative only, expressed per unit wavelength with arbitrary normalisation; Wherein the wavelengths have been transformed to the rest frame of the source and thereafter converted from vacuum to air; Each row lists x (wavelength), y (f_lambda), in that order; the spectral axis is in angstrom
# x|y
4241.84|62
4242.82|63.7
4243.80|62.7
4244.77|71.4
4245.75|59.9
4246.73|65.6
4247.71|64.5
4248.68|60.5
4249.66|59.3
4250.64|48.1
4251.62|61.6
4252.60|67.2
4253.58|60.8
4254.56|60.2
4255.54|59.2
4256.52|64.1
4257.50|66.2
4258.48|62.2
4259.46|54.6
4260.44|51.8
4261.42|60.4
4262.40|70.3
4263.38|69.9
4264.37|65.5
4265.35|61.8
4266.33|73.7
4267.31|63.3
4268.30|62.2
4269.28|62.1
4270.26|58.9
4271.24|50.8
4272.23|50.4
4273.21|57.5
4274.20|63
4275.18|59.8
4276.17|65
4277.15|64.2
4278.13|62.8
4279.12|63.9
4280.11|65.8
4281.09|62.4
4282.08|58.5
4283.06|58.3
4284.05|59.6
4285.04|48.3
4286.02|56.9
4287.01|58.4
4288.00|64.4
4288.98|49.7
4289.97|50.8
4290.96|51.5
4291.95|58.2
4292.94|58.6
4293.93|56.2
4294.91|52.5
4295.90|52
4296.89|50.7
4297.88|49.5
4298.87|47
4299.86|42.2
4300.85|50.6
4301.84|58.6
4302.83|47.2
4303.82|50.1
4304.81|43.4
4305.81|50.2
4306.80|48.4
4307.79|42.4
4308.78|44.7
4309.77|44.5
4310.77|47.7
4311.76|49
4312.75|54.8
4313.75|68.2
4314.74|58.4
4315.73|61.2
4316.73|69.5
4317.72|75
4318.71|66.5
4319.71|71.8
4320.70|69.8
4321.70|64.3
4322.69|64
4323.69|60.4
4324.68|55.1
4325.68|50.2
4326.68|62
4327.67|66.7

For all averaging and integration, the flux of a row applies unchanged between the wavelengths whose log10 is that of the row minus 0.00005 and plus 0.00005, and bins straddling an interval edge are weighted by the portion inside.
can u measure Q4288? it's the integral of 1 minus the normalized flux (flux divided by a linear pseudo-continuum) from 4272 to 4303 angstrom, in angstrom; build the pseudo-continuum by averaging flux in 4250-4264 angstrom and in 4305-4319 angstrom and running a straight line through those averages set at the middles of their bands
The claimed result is 0.9 angstrom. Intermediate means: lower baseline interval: 61.2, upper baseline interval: 55.3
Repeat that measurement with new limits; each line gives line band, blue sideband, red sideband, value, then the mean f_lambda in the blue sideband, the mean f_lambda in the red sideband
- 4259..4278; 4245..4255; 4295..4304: -1.5 angstrom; 61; 49.9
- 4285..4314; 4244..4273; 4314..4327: 5.3 angstrom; 61.6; 63.8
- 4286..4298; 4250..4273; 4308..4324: 1.2 angstrom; 61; 60.3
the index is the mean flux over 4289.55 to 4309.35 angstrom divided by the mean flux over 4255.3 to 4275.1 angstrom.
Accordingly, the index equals 0.8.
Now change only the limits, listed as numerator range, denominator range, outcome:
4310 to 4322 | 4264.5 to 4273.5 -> 1.04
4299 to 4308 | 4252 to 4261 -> 0.79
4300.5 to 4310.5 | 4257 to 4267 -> 0.75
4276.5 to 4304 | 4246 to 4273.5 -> 0.91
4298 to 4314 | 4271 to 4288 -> 0.83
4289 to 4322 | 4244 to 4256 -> 0.89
